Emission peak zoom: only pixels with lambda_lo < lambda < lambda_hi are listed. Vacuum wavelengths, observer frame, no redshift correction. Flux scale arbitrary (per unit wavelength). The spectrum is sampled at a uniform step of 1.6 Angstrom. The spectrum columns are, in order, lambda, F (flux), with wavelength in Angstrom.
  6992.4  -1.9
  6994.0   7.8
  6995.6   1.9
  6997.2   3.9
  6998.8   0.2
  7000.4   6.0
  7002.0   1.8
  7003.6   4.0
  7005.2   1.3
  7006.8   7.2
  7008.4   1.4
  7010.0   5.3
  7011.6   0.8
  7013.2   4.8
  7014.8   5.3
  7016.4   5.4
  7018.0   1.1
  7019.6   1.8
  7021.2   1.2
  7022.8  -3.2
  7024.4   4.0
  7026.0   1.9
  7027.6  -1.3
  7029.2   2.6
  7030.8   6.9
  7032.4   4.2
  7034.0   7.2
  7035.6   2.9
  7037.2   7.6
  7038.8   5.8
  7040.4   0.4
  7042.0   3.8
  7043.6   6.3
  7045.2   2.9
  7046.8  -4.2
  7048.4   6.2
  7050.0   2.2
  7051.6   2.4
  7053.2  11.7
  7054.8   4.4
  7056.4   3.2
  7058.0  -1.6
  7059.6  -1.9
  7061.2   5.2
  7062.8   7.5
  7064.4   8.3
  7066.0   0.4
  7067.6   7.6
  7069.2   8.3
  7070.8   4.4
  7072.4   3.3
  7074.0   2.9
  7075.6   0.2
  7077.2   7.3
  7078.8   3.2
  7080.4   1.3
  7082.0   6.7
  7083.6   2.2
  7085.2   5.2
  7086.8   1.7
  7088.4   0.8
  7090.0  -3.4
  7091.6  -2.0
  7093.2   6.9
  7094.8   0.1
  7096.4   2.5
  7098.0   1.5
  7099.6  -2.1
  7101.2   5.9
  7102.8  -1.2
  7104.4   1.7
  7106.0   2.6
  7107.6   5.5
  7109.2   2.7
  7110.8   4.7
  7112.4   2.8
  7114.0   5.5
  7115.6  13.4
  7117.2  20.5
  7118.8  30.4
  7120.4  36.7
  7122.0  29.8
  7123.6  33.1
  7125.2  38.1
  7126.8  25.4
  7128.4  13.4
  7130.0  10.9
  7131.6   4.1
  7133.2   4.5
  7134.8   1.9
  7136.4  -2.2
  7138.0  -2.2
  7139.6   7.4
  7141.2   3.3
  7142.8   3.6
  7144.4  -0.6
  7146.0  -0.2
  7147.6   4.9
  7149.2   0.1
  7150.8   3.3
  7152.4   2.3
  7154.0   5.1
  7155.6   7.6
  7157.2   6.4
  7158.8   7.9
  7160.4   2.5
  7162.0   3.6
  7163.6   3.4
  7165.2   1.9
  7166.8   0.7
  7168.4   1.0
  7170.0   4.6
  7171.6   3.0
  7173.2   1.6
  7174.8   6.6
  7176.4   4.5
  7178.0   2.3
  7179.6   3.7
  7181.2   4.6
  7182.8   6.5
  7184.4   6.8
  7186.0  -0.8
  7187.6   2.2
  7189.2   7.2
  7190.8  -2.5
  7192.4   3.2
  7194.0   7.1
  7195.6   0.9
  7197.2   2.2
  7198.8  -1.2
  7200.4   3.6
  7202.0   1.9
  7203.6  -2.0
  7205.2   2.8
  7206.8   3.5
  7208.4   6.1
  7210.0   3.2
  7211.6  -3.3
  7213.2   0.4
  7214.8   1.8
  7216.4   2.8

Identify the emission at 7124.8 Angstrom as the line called [O II] 3727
